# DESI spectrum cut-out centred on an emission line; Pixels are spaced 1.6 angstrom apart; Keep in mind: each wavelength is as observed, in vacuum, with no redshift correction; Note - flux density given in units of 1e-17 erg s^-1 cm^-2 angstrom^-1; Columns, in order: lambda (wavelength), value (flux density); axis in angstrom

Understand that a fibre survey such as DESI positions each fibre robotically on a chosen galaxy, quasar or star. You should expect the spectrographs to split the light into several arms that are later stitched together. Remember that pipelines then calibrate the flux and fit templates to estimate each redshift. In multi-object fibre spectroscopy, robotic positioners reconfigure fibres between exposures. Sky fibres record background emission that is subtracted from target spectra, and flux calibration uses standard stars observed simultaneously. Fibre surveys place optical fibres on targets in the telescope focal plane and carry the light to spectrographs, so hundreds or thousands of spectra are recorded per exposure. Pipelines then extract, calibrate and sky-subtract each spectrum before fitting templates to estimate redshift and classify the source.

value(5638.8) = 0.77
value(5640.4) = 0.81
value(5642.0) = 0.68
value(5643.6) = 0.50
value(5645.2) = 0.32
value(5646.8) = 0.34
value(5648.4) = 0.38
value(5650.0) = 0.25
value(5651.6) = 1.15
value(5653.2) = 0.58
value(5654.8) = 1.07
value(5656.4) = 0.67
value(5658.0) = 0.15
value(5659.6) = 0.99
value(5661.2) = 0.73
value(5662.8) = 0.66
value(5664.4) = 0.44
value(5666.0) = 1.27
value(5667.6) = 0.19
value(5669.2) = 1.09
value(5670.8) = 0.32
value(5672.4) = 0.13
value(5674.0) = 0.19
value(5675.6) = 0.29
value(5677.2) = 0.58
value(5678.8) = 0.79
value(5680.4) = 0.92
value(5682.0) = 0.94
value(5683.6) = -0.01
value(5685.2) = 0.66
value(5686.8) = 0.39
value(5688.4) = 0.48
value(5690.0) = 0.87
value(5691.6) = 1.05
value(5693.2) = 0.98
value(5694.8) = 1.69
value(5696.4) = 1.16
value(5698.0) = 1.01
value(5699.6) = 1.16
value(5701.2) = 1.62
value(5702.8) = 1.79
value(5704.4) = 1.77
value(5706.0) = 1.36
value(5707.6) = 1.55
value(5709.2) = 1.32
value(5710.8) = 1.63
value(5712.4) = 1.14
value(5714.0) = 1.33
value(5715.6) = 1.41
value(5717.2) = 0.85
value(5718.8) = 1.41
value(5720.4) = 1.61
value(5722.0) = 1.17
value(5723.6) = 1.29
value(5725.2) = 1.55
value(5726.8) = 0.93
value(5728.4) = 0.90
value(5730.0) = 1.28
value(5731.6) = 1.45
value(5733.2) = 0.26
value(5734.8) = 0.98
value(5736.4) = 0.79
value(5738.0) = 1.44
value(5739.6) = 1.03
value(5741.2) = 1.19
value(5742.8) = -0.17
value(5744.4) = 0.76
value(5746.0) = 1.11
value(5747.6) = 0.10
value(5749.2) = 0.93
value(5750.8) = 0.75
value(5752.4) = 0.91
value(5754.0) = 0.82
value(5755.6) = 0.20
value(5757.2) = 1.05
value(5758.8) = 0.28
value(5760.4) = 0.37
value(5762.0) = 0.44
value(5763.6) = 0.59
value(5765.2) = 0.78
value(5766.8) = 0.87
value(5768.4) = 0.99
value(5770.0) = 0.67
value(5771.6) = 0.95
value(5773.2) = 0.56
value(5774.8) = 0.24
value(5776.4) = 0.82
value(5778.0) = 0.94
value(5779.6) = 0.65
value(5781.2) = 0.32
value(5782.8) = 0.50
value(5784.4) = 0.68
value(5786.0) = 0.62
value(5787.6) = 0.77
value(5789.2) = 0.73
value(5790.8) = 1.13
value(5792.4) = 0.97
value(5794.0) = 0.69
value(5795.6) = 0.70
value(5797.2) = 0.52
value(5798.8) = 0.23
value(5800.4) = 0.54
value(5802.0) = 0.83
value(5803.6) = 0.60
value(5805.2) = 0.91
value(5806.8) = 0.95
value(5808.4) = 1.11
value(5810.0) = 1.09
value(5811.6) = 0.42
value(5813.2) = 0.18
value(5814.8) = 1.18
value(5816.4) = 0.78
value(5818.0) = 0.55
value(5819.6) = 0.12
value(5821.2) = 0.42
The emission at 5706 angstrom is Mg II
